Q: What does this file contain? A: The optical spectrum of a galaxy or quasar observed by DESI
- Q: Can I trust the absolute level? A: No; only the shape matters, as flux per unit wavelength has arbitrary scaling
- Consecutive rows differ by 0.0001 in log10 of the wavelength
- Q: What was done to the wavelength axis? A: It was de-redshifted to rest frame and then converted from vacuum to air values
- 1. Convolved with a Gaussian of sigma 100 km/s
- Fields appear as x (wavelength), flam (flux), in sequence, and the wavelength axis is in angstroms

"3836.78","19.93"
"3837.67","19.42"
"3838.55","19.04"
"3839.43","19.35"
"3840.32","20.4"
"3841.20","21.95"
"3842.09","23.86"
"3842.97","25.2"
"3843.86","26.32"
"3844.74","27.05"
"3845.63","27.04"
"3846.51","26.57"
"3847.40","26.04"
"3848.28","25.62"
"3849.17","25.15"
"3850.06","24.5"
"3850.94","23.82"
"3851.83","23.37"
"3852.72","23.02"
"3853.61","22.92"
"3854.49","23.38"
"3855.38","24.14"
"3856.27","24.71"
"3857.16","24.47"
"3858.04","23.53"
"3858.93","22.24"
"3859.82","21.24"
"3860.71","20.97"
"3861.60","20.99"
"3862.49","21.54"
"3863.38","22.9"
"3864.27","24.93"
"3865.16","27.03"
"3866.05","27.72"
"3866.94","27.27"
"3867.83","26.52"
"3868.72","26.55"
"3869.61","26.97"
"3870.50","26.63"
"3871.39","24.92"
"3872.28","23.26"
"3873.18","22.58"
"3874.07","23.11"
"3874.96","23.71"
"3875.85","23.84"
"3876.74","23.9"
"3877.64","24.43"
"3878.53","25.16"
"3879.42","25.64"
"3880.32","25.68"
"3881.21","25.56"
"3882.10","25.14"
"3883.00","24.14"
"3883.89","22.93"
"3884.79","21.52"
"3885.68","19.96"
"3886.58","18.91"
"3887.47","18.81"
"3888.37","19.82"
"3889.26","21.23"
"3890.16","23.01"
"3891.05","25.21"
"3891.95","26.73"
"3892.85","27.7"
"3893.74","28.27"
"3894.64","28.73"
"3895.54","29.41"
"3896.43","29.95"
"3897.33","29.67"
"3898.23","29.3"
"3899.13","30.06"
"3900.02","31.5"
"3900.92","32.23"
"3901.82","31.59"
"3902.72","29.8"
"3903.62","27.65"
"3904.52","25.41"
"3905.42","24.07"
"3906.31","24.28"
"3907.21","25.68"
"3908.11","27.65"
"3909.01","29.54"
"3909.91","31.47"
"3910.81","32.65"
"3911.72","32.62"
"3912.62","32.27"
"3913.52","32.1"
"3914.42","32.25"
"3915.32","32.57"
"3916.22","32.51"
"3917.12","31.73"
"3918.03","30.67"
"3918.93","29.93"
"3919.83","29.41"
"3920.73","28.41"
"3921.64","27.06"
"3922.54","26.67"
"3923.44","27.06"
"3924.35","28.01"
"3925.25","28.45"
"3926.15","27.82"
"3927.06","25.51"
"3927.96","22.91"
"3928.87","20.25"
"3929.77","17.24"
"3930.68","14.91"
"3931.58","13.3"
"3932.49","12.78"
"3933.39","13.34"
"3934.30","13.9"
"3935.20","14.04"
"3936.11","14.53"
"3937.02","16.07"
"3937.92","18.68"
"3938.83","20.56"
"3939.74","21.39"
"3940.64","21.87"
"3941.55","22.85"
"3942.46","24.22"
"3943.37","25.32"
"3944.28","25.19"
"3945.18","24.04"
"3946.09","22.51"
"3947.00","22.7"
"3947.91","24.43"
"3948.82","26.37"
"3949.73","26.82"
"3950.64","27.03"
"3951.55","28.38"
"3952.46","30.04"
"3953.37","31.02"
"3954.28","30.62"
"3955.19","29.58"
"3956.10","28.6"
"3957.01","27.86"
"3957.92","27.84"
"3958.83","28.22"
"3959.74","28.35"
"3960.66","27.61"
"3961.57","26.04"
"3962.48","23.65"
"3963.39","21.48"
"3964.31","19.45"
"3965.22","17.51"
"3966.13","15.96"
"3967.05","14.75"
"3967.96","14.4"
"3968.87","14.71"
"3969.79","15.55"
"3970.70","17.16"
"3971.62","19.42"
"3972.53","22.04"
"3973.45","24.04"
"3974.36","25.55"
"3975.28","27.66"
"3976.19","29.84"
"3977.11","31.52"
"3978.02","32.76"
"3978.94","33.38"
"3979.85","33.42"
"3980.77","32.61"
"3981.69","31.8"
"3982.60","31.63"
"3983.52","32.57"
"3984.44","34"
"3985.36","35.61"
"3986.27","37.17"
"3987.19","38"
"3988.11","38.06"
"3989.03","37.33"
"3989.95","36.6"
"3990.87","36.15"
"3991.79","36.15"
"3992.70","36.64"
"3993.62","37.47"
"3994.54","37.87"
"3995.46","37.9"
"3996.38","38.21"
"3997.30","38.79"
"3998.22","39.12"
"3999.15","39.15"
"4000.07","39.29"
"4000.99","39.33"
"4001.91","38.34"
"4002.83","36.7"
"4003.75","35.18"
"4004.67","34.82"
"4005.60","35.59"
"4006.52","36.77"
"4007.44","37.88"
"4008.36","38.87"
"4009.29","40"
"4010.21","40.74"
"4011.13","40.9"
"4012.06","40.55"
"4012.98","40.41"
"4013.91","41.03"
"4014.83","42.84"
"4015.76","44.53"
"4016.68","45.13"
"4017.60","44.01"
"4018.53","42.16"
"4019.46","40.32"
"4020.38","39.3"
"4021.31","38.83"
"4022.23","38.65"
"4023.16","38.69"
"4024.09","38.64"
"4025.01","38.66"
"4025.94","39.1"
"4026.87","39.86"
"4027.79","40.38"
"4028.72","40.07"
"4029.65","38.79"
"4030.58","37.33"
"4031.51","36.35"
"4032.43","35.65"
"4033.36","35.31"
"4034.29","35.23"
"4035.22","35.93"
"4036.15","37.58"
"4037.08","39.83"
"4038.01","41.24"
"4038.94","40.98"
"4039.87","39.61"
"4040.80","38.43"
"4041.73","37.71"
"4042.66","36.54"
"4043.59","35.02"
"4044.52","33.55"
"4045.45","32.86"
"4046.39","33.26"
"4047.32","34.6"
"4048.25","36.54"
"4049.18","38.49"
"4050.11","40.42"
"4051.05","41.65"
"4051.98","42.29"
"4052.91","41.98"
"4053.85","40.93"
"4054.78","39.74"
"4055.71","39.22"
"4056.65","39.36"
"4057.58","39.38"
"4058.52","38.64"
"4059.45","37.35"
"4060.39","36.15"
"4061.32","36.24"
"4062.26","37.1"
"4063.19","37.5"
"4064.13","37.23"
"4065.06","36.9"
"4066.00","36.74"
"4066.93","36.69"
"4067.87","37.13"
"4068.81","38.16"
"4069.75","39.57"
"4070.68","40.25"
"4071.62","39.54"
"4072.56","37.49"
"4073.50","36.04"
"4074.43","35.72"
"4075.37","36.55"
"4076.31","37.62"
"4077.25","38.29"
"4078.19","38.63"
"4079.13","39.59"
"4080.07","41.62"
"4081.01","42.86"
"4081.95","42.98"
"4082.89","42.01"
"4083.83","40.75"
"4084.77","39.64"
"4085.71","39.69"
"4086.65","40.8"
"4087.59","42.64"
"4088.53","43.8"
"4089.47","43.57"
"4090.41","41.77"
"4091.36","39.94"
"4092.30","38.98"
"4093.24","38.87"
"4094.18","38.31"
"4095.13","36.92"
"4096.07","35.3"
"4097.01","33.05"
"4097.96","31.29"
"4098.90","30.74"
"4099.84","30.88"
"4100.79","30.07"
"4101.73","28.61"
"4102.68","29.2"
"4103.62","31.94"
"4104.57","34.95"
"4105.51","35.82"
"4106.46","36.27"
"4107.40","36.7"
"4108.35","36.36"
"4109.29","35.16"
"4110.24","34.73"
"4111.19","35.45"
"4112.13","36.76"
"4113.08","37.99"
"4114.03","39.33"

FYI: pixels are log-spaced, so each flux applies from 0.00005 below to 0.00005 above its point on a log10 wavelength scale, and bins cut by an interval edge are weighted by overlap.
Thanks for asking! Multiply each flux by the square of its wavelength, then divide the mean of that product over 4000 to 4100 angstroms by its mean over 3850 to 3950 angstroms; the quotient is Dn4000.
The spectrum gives 1.68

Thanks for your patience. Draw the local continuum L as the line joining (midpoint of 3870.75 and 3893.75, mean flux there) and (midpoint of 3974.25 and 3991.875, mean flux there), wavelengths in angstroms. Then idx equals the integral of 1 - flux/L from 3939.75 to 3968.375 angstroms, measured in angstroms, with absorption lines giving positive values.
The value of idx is 5.7 angstroms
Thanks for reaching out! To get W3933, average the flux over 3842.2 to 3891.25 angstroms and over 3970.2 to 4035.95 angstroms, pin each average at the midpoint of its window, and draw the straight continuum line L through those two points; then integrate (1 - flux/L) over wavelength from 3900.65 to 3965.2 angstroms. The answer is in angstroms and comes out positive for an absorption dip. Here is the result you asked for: 9.5 angstroms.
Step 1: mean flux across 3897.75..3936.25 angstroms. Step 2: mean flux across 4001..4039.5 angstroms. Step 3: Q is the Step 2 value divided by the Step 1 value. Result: 1.49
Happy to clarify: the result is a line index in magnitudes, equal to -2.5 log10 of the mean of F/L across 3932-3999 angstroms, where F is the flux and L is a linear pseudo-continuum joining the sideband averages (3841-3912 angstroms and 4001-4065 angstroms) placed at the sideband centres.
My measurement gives 0.23 mag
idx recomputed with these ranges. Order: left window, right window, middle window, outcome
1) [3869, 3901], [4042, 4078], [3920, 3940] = 5.4 angstroms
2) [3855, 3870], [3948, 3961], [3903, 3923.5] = -2.2 angstroms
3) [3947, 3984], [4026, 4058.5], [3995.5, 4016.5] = -4.4 angstroms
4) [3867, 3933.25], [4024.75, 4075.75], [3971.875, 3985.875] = 0.8 angstroms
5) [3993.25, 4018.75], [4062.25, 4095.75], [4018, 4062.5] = 1.2 angstroms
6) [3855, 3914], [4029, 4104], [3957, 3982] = 5.6 angstroms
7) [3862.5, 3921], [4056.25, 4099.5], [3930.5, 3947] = 6.0 angstroms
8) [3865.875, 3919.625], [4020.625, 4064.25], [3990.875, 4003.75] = -1.2 angstroms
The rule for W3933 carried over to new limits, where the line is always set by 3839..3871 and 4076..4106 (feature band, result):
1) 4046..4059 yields -1.36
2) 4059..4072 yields -0.54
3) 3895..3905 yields -1.05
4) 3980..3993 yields -1.46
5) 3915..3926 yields -0.51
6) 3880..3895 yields 1.42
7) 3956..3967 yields 2.31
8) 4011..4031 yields -4.08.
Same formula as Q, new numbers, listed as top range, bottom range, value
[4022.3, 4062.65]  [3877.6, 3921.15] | 1.38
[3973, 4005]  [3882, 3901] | 1.37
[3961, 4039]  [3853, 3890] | 1.45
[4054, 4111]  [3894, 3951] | 1.46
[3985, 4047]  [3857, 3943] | 1.54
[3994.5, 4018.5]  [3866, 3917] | 1.48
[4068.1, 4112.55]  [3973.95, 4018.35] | 1.01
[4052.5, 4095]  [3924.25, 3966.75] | 1.71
